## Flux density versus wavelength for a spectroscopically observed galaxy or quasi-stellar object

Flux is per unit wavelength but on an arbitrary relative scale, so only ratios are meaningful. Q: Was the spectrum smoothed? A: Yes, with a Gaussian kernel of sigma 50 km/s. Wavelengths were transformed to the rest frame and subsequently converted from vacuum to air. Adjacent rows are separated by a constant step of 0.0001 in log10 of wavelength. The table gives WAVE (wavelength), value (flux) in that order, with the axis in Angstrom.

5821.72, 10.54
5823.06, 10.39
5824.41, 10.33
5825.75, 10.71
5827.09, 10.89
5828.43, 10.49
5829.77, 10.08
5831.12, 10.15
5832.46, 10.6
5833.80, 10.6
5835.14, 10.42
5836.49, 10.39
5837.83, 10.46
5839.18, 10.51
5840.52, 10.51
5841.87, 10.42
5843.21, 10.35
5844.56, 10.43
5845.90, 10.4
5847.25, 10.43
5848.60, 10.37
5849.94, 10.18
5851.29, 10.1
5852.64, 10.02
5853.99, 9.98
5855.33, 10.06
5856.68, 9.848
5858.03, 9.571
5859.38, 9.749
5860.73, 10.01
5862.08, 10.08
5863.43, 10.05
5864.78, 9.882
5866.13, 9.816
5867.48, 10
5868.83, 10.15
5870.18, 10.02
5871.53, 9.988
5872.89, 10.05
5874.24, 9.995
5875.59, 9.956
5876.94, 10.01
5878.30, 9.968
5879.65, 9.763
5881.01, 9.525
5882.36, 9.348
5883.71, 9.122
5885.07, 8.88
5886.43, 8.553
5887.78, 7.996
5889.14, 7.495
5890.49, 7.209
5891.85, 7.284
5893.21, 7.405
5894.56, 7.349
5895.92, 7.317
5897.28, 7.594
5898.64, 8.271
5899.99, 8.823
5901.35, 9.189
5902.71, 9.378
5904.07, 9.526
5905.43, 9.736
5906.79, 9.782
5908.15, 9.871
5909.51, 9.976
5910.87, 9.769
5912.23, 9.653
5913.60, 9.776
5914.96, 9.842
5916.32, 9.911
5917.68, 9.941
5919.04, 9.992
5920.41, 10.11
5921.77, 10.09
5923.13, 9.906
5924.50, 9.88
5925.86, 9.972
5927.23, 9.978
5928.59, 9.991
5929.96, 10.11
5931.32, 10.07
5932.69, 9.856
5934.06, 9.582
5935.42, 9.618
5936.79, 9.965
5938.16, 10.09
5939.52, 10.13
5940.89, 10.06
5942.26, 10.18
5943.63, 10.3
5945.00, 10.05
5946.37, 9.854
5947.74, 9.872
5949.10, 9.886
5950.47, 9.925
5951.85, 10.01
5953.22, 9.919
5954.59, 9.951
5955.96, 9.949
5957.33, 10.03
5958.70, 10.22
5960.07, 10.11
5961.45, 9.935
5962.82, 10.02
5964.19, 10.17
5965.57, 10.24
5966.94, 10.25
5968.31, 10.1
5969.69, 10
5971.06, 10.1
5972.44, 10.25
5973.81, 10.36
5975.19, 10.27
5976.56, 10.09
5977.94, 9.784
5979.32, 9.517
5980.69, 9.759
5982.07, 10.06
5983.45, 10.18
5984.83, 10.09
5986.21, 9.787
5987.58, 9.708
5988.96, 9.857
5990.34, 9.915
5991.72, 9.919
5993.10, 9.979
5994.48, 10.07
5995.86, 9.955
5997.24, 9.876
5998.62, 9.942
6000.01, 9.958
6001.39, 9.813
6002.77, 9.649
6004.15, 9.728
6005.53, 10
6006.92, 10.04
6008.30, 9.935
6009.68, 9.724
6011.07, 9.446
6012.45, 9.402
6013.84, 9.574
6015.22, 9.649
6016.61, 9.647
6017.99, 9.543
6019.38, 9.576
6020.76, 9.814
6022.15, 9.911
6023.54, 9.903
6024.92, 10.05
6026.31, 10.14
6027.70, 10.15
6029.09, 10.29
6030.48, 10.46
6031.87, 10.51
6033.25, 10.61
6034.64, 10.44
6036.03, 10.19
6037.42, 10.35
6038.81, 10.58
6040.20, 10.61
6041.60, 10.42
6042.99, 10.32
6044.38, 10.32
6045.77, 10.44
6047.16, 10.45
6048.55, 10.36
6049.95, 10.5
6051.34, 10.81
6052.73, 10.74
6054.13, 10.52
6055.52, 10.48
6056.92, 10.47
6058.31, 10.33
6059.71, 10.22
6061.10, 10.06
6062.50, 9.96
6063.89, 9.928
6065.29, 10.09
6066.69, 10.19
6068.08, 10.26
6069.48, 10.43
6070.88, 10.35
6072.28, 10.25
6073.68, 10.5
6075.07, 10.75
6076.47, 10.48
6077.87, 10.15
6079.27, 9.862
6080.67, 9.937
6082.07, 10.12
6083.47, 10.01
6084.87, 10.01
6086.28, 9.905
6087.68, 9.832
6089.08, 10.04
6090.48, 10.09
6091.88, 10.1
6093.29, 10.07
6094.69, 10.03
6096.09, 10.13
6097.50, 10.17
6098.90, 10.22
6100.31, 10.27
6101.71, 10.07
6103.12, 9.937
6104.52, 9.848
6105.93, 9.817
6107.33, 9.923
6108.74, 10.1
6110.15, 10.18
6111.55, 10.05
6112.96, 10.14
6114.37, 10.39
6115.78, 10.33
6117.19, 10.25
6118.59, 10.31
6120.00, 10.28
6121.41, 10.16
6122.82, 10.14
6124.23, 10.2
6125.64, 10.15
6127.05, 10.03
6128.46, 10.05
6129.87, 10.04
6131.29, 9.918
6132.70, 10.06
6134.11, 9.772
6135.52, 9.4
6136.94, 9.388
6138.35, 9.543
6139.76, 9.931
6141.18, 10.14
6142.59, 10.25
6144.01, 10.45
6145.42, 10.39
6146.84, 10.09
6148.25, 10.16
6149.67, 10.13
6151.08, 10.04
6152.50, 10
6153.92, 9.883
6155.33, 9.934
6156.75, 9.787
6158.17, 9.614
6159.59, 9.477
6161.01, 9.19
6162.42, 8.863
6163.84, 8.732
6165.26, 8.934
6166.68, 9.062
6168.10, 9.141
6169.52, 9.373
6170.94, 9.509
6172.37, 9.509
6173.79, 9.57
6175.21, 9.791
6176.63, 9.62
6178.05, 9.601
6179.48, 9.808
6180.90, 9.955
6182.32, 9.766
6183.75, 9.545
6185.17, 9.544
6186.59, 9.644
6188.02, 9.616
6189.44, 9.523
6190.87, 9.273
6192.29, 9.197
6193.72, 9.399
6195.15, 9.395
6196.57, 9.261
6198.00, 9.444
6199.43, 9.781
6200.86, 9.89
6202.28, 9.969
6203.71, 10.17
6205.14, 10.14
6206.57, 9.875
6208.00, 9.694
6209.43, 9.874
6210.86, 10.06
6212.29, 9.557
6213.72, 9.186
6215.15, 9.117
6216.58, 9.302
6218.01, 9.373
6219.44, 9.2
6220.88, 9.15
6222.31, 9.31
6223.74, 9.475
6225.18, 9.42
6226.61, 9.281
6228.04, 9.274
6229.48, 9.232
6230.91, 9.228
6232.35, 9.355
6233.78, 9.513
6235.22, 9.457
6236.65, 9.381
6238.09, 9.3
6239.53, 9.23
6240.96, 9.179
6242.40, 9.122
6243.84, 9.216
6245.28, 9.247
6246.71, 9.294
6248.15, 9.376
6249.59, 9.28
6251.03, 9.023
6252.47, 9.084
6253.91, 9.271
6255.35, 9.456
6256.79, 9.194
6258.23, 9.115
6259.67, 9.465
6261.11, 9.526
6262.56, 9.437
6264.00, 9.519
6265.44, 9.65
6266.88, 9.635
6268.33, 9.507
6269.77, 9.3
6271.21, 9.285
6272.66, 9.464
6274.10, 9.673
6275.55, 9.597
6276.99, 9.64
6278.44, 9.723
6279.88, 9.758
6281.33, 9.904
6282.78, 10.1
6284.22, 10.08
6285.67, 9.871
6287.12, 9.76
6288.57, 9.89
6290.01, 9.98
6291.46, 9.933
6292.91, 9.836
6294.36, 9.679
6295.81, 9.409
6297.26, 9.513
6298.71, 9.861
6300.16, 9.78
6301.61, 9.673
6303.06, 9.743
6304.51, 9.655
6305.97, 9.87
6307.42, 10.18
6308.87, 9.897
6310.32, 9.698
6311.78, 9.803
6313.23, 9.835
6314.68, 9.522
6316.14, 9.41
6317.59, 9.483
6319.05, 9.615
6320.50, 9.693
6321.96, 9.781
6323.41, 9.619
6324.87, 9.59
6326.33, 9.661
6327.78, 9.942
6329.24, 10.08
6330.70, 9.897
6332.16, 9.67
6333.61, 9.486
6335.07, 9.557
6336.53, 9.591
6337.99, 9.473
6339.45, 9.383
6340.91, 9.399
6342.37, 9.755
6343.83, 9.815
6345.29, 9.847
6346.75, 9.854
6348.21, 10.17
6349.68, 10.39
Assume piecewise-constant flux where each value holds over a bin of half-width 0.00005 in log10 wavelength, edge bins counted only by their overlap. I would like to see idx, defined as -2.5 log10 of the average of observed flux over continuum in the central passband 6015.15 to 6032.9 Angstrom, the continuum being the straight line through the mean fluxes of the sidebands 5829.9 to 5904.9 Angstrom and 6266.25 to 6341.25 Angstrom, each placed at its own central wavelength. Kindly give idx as -0.04 mag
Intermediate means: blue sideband 9.56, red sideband 9.7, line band 10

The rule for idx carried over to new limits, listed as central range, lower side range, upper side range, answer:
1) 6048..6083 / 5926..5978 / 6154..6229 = -0.06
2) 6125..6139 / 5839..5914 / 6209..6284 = -0.04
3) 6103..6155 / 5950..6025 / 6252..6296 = -0.03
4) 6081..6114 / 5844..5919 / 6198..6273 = -0.07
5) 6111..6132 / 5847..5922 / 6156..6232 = -0.08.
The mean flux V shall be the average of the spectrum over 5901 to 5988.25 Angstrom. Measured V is 9.95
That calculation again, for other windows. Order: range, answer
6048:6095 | 10.2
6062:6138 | 10.1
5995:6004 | 9.86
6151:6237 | 9.51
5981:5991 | 9.93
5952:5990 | 10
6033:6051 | 10.4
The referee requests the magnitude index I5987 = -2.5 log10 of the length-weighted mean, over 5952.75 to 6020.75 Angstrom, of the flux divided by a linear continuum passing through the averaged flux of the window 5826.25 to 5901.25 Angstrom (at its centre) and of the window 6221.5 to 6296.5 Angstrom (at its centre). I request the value -0.04 mag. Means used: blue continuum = 9.61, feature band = 9.92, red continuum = 9.48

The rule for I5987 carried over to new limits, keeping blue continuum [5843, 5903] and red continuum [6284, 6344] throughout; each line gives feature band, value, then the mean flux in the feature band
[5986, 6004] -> -0.05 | 9.88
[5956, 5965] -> -0.07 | 10.1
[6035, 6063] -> -0.10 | 10.4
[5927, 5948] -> -0.06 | 9.98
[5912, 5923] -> -0.06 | 9.93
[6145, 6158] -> -0.05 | 10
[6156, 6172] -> 0.04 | 9.25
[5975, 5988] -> -0.05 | 9.92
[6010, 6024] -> -0.02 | 9.64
